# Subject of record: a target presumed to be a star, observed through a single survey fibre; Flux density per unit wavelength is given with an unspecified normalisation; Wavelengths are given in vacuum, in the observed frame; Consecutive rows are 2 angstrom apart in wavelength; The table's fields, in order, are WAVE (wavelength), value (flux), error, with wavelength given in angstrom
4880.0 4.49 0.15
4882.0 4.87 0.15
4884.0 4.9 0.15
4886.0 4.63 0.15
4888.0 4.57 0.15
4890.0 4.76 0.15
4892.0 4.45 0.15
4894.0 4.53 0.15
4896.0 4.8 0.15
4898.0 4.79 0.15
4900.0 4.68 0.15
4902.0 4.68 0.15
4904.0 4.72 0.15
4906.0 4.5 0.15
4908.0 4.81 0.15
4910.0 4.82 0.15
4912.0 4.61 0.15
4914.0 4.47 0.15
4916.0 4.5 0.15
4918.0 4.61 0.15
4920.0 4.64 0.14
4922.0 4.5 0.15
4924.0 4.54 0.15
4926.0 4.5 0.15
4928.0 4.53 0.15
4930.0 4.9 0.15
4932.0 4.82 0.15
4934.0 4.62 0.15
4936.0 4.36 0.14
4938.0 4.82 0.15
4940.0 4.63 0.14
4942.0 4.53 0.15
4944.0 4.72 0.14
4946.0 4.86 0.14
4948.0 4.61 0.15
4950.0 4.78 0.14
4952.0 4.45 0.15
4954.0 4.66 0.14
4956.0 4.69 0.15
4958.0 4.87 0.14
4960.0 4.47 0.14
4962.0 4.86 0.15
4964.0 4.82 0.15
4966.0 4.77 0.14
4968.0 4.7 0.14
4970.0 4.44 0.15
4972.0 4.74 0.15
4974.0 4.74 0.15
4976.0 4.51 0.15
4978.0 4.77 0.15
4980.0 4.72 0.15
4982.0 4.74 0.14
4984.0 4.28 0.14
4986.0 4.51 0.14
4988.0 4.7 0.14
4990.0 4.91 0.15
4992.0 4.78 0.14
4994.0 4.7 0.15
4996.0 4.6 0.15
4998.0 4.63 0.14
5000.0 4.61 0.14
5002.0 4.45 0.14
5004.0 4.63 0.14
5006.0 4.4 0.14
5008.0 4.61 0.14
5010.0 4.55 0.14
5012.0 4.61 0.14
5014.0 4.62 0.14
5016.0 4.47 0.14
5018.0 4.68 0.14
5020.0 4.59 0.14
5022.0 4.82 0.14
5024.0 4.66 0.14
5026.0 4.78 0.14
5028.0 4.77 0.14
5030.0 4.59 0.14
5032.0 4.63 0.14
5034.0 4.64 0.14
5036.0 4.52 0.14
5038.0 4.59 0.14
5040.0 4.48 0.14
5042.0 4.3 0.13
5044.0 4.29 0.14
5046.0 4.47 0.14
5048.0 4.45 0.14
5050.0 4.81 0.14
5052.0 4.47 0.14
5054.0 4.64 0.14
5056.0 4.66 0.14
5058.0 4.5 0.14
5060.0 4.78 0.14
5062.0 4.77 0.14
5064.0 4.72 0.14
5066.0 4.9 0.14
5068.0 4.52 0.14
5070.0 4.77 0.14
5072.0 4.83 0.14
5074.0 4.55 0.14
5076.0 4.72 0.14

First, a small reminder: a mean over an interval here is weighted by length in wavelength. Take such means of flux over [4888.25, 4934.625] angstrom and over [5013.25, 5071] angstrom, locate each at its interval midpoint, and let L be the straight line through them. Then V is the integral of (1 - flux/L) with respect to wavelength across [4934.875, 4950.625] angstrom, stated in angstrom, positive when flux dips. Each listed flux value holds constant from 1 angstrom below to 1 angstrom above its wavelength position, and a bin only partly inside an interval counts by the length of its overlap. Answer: -0.1 angstrom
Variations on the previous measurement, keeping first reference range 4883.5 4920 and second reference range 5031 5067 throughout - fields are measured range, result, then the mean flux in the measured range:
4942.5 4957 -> -0.1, 4.68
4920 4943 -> 0.1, 4.61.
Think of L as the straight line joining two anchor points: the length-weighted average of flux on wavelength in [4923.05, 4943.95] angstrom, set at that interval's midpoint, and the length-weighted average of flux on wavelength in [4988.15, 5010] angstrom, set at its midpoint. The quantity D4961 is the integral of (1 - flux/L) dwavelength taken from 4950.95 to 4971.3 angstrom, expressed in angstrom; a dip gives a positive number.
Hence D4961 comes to -0.2 angstrom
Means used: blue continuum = 4.63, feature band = 4.67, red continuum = 4.63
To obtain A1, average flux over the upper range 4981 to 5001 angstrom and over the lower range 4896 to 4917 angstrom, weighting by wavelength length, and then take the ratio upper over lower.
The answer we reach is 1.0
